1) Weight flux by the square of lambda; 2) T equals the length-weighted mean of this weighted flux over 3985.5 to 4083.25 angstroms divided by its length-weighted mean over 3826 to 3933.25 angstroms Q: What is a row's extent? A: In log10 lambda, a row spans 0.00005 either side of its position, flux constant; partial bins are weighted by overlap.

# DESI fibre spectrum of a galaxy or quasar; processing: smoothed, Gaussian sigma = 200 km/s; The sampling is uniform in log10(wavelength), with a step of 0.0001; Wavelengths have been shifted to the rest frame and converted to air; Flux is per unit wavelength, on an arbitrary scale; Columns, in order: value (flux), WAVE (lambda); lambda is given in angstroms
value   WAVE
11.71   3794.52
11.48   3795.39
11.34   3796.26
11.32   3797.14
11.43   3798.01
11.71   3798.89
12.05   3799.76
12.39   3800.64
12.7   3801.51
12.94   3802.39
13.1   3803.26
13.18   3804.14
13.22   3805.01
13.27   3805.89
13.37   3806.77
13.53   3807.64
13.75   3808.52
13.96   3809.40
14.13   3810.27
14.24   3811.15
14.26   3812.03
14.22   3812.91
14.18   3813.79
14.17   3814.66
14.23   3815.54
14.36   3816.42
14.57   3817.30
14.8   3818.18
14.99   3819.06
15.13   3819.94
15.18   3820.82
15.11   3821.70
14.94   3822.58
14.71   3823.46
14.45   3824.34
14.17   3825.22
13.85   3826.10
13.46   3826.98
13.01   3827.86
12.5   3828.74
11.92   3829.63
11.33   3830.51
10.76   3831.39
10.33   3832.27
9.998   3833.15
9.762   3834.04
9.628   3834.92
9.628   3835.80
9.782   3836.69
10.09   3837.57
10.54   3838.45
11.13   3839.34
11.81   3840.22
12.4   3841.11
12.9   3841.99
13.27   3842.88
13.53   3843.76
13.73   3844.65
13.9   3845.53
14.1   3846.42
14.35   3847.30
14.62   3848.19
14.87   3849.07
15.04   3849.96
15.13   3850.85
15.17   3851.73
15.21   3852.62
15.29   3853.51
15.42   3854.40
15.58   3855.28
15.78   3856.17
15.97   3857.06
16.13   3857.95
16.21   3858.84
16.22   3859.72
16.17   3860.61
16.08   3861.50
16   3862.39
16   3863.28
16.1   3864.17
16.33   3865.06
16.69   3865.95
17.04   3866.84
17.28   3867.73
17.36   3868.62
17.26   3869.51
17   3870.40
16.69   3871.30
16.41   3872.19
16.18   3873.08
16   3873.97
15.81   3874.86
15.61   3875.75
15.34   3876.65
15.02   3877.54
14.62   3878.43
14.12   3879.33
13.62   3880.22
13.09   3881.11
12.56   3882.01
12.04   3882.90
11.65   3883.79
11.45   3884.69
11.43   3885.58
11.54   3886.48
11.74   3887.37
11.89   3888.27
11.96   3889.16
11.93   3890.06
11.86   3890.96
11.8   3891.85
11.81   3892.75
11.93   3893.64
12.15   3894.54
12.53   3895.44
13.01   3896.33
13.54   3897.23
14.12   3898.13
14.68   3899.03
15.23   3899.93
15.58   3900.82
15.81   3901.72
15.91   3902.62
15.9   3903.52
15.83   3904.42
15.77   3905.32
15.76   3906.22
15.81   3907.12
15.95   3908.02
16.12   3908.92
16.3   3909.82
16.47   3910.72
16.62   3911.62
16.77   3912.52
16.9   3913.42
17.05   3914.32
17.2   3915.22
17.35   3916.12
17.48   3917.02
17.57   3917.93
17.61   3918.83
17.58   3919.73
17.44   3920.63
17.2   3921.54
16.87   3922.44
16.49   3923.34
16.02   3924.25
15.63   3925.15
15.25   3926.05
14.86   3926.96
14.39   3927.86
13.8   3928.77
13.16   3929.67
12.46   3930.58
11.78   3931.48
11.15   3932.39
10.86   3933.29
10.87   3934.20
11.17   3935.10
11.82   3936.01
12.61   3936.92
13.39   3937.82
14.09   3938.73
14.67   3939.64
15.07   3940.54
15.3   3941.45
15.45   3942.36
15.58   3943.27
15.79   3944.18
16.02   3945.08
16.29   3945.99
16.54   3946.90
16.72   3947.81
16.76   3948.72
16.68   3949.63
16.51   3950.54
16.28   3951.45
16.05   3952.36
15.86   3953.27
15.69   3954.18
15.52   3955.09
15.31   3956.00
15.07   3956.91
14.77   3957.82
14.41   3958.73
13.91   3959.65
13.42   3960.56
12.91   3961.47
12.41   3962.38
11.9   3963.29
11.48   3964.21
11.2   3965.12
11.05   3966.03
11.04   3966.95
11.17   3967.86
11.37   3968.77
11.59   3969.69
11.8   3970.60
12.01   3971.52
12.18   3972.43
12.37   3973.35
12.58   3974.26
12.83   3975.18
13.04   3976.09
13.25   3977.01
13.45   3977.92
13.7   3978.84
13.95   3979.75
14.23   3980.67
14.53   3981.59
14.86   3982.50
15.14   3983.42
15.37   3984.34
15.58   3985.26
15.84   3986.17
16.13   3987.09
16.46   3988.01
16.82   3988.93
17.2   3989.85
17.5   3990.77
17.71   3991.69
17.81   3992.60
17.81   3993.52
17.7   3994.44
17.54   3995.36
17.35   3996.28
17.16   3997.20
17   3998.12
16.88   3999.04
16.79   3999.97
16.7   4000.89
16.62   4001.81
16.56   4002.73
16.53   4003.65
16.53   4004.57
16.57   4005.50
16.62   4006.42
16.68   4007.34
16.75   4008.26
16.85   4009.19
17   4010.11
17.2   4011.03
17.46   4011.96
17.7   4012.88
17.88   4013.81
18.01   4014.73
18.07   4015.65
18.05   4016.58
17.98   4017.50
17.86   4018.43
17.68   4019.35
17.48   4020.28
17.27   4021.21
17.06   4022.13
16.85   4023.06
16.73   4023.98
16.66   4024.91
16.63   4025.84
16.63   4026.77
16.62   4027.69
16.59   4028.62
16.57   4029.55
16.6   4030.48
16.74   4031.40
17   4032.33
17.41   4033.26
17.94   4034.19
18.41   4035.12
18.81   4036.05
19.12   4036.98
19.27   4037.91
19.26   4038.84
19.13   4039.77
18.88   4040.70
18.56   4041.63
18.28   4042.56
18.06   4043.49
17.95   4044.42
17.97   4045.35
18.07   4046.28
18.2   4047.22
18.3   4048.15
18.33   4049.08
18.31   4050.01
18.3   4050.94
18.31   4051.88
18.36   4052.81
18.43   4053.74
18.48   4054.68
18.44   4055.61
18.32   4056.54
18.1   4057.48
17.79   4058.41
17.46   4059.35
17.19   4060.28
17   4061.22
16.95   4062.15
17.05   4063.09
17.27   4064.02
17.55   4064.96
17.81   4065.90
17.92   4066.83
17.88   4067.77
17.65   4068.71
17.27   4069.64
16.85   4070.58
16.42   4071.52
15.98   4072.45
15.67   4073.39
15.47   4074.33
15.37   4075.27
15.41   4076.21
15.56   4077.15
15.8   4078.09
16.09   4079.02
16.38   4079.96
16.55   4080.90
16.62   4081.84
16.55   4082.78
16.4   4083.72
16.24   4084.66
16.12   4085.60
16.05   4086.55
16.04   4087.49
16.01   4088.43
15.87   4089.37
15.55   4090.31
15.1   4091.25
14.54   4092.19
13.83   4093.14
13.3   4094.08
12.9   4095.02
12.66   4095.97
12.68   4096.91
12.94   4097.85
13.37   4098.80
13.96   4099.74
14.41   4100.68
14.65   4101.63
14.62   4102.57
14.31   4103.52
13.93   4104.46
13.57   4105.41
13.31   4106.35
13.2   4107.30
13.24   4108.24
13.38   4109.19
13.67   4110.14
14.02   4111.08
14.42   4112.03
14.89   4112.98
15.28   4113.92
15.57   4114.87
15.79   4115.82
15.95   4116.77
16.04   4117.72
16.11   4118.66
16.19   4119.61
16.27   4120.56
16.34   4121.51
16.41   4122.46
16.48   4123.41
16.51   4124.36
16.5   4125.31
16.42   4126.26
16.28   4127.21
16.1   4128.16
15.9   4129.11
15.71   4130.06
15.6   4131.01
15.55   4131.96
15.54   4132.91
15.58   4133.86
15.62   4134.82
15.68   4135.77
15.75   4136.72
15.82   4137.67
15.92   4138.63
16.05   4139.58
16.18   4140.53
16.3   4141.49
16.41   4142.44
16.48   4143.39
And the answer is 1.30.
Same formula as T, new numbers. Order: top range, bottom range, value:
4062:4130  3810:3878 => 1.23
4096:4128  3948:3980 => 1.18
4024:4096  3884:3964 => 1.24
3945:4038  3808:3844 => 1.33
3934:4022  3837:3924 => 1.08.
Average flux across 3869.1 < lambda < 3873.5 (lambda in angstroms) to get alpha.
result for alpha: 16.7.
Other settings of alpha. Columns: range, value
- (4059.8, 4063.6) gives 17.1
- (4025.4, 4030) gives 16.6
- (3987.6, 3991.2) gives 17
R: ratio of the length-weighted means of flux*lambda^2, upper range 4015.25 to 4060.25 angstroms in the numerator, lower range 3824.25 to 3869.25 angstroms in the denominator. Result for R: 1.41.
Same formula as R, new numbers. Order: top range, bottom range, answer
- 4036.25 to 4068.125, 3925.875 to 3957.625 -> 1.32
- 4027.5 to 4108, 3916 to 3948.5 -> 1.19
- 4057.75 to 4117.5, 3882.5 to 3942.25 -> 1.17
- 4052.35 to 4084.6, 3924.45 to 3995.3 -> 1.25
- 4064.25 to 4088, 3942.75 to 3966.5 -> 1.18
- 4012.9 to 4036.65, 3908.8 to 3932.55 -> 1.15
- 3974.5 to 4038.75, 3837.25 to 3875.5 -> 1.19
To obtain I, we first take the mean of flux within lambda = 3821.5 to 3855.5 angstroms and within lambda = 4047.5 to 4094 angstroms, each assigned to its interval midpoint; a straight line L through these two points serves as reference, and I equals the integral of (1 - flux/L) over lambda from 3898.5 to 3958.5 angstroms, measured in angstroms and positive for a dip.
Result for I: -3.91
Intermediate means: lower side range 13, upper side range 16.8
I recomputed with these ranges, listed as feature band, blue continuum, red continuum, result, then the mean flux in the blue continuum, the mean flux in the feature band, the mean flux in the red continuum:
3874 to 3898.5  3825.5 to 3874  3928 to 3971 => 1.9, 14.2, 12.9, 13.8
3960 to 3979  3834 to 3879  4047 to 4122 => 3.8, 14.7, 12.2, 15.9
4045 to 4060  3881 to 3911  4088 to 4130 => -3.8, 13.7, 18.2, 14.8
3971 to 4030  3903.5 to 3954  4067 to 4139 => -3.2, 15.4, 16.2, 15.4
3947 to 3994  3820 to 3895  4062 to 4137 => 0.7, 13.8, 14.4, 15.5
